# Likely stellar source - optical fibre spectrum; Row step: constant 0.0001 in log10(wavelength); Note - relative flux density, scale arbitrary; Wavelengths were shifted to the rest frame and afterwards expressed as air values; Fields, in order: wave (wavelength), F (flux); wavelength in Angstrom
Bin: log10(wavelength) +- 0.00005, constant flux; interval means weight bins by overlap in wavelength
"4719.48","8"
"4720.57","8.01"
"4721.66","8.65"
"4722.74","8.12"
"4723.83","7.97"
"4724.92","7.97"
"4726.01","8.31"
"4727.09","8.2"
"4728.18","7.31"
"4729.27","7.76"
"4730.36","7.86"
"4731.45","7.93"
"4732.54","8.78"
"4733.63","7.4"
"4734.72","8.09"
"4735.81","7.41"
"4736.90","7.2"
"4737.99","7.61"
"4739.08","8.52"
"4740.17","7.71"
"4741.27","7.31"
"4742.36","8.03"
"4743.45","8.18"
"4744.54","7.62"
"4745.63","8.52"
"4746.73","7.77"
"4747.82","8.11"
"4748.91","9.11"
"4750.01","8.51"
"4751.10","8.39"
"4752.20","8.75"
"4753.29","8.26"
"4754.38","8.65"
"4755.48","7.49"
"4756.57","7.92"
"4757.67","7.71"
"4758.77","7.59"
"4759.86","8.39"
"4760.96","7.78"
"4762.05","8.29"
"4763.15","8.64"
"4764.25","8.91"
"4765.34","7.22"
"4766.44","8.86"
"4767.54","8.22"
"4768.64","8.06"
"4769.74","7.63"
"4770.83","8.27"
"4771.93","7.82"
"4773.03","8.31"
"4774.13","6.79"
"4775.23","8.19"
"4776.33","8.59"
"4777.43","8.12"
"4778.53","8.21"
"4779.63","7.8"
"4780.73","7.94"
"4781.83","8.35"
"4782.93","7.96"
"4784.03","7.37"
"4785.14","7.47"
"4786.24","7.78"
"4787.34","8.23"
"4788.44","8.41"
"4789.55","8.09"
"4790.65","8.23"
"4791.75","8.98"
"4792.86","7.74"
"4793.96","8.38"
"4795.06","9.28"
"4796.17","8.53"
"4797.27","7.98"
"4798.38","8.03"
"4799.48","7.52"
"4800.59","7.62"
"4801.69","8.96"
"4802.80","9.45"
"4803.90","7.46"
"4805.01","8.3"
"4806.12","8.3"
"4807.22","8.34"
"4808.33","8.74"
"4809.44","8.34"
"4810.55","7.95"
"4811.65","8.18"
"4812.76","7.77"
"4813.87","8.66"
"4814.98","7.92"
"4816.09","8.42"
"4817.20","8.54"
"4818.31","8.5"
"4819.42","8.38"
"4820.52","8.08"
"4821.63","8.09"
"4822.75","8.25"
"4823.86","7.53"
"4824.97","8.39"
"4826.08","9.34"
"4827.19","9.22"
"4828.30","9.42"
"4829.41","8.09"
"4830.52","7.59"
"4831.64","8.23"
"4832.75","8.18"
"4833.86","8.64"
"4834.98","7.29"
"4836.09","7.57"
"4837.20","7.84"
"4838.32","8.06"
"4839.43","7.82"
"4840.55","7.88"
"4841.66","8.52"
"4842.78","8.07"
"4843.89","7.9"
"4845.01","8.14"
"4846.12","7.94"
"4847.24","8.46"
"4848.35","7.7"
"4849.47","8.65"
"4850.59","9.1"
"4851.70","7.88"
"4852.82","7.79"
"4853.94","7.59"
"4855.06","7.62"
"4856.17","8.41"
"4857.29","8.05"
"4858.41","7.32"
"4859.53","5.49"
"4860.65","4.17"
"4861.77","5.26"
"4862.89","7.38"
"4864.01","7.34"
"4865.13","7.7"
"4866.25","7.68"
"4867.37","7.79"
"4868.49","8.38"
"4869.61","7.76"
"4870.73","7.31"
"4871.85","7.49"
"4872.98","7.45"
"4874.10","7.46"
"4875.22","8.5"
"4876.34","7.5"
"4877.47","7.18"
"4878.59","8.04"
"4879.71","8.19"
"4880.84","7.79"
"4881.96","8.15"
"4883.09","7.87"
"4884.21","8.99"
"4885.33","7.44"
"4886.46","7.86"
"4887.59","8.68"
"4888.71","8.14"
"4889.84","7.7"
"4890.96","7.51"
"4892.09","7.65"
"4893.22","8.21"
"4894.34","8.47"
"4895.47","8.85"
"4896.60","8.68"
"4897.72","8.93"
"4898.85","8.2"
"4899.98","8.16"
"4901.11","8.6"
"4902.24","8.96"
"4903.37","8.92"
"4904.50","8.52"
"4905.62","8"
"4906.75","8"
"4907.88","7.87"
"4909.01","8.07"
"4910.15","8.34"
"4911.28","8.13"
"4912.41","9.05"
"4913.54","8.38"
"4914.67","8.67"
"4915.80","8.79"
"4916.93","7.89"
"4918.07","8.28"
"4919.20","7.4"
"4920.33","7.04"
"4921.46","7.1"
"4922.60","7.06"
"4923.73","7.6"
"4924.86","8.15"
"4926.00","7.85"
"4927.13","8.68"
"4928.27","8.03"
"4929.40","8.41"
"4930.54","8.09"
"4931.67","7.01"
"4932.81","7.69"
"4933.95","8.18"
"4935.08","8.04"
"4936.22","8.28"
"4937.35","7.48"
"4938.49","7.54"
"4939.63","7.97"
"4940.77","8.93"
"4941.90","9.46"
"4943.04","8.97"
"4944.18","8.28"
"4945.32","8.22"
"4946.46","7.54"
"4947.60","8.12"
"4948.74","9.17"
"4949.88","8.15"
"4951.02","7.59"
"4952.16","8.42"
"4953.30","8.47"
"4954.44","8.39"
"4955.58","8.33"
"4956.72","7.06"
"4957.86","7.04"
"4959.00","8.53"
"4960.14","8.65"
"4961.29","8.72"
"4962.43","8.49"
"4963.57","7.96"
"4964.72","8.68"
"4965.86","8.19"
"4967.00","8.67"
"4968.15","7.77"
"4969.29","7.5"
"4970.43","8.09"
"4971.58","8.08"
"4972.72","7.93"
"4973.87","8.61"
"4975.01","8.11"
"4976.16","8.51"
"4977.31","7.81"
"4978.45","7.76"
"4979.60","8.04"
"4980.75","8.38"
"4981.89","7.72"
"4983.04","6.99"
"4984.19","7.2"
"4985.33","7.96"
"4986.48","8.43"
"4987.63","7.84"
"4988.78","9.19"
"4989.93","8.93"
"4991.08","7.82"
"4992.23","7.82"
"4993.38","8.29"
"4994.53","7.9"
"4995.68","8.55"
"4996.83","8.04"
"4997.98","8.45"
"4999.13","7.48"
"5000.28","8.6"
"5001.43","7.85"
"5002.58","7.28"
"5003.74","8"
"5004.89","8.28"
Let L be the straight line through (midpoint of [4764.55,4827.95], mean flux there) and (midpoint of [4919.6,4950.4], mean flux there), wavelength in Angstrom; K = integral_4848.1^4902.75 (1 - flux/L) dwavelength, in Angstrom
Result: 1.9 Angstrom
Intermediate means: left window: 8.2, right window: 8.03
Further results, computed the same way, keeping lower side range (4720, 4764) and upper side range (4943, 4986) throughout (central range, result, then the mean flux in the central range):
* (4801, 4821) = -0.7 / 8.35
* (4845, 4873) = 1.9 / 7.52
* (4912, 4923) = 0.2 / 7.96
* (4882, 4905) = -0.7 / 8.31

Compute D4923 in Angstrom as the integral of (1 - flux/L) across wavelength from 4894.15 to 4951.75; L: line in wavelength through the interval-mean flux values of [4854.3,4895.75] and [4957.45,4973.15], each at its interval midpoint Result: -2.0 Angstrom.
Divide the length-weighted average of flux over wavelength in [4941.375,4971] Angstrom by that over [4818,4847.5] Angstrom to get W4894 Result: 1.01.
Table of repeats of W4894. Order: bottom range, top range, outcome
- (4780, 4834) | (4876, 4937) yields 0.98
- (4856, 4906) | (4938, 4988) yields 1.04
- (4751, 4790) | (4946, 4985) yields 1.00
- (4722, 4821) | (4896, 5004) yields 1.00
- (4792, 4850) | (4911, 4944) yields 0.98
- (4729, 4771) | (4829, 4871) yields 0.95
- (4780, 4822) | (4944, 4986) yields 0.98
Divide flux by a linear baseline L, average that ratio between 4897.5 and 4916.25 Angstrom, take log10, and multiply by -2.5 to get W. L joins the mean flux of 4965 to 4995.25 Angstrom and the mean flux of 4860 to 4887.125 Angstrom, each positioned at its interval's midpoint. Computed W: -0.10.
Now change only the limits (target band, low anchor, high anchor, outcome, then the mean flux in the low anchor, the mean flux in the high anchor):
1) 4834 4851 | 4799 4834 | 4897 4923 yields 0.03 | 8.32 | 8.2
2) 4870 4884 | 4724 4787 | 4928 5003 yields 0.04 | 8.02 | 8.12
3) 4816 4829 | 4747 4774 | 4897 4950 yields -0.04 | 8.18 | 8.18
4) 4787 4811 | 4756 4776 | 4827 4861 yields -0.04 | 8.04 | 7.9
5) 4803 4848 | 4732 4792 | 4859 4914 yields -0.03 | 8.06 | 7.88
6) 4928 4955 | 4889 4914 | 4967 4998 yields 0.00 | 8.32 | 8.07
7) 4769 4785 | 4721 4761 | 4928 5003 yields 0.01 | 8.03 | 8.12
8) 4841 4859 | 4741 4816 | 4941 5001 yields 0.01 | 8.16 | 8.18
